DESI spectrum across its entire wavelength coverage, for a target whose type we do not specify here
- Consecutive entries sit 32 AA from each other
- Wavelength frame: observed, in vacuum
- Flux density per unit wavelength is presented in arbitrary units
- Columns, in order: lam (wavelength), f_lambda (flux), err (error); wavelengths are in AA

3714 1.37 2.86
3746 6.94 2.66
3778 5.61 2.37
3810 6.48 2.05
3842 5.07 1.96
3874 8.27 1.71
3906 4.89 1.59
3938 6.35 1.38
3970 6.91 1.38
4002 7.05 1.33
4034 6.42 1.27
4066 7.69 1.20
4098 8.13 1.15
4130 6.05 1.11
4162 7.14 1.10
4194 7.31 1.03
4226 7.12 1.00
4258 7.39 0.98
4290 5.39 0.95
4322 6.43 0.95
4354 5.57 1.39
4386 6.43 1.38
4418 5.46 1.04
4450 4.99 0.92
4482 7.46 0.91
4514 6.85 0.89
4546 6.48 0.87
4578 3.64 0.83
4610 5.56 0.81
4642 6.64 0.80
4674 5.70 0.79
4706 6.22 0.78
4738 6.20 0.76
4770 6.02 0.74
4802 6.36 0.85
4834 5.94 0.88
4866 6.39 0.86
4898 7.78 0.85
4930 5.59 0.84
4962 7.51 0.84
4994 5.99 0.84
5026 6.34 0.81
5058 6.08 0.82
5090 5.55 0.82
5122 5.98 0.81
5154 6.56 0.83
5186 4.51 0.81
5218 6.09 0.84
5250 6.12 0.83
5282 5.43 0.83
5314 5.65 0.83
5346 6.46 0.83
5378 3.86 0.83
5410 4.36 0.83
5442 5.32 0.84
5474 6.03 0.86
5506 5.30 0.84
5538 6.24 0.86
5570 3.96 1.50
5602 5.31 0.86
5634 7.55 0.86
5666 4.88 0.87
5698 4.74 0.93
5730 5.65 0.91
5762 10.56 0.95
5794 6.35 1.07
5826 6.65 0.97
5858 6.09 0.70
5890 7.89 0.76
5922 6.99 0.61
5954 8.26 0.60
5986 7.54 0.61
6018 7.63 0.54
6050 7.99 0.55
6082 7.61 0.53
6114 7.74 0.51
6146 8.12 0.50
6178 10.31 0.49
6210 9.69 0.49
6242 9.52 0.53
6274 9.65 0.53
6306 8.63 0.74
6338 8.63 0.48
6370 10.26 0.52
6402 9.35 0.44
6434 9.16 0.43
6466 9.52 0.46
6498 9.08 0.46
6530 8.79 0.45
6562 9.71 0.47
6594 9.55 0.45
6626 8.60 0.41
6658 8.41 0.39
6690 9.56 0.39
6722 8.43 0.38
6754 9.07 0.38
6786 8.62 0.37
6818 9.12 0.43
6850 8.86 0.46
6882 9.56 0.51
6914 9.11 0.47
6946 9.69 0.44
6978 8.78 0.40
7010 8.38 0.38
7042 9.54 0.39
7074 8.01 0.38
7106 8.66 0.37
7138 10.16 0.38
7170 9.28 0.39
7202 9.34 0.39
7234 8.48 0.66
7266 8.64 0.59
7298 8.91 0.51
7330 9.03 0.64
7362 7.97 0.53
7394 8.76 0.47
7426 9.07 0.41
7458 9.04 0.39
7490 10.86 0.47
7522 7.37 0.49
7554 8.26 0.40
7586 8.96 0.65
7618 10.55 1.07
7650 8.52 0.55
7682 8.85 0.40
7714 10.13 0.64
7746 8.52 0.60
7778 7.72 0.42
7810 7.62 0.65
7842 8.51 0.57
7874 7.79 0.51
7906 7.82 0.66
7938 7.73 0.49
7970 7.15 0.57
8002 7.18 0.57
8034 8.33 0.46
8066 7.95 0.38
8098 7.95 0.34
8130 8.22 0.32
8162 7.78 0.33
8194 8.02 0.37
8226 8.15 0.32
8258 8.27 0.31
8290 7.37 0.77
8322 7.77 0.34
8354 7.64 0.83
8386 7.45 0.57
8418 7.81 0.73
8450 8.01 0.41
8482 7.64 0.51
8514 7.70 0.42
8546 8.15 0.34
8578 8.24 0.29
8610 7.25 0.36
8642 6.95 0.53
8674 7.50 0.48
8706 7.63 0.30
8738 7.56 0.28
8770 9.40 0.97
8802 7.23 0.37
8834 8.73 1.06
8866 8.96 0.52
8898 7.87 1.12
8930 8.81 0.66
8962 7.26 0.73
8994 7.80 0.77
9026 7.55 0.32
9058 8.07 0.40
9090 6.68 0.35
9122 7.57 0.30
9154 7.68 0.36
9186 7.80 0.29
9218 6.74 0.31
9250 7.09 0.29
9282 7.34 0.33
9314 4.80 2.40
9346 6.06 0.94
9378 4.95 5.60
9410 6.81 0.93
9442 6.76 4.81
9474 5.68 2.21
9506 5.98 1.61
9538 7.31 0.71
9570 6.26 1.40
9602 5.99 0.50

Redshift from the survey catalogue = 0.54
